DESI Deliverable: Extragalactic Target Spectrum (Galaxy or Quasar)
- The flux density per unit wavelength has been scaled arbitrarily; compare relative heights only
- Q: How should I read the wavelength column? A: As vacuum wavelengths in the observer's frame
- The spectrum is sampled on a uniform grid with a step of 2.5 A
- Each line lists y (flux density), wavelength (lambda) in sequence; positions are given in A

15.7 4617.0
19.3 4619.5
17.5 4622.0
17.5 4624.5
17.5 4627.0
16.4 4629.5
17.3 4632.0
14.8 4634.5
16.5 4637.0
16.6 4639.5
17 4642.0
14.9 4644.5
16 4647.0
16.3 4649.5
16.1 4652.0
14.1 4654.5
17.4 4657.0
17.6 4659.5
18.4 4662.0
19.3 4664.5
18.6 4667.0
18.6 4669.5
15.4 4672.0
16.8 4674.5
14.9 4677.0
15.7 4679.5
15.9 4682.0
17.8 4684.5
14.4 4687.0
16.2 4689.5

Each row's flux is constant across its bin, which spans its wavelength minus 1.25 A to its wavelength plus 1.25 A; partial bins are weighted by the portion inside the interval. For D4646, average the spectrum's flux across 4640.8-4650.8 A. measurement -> 16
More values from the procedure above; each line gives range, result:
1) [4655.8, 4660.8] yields 17.5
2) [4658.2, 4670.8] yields 18.5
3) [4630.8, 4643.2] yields 16.4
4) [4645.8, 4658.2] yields 16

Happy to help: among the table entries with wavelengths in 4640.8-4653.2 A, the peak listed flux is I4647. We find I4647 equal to 17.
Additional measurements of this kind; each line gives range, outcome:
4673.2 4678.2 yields 16.8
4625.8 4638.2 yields 17.5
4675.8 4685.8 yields 17.8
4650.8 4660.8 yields 17.6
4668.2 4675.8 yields 18.6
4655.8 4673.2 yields 19.3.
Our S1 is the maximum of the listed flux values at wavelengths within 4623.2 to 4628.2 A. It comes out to 17.5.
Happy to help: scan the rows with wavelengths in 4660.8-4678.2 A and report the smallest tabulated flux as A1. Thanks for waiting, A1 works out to 14.9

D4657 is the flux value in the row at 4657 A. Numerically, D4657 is 17.4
